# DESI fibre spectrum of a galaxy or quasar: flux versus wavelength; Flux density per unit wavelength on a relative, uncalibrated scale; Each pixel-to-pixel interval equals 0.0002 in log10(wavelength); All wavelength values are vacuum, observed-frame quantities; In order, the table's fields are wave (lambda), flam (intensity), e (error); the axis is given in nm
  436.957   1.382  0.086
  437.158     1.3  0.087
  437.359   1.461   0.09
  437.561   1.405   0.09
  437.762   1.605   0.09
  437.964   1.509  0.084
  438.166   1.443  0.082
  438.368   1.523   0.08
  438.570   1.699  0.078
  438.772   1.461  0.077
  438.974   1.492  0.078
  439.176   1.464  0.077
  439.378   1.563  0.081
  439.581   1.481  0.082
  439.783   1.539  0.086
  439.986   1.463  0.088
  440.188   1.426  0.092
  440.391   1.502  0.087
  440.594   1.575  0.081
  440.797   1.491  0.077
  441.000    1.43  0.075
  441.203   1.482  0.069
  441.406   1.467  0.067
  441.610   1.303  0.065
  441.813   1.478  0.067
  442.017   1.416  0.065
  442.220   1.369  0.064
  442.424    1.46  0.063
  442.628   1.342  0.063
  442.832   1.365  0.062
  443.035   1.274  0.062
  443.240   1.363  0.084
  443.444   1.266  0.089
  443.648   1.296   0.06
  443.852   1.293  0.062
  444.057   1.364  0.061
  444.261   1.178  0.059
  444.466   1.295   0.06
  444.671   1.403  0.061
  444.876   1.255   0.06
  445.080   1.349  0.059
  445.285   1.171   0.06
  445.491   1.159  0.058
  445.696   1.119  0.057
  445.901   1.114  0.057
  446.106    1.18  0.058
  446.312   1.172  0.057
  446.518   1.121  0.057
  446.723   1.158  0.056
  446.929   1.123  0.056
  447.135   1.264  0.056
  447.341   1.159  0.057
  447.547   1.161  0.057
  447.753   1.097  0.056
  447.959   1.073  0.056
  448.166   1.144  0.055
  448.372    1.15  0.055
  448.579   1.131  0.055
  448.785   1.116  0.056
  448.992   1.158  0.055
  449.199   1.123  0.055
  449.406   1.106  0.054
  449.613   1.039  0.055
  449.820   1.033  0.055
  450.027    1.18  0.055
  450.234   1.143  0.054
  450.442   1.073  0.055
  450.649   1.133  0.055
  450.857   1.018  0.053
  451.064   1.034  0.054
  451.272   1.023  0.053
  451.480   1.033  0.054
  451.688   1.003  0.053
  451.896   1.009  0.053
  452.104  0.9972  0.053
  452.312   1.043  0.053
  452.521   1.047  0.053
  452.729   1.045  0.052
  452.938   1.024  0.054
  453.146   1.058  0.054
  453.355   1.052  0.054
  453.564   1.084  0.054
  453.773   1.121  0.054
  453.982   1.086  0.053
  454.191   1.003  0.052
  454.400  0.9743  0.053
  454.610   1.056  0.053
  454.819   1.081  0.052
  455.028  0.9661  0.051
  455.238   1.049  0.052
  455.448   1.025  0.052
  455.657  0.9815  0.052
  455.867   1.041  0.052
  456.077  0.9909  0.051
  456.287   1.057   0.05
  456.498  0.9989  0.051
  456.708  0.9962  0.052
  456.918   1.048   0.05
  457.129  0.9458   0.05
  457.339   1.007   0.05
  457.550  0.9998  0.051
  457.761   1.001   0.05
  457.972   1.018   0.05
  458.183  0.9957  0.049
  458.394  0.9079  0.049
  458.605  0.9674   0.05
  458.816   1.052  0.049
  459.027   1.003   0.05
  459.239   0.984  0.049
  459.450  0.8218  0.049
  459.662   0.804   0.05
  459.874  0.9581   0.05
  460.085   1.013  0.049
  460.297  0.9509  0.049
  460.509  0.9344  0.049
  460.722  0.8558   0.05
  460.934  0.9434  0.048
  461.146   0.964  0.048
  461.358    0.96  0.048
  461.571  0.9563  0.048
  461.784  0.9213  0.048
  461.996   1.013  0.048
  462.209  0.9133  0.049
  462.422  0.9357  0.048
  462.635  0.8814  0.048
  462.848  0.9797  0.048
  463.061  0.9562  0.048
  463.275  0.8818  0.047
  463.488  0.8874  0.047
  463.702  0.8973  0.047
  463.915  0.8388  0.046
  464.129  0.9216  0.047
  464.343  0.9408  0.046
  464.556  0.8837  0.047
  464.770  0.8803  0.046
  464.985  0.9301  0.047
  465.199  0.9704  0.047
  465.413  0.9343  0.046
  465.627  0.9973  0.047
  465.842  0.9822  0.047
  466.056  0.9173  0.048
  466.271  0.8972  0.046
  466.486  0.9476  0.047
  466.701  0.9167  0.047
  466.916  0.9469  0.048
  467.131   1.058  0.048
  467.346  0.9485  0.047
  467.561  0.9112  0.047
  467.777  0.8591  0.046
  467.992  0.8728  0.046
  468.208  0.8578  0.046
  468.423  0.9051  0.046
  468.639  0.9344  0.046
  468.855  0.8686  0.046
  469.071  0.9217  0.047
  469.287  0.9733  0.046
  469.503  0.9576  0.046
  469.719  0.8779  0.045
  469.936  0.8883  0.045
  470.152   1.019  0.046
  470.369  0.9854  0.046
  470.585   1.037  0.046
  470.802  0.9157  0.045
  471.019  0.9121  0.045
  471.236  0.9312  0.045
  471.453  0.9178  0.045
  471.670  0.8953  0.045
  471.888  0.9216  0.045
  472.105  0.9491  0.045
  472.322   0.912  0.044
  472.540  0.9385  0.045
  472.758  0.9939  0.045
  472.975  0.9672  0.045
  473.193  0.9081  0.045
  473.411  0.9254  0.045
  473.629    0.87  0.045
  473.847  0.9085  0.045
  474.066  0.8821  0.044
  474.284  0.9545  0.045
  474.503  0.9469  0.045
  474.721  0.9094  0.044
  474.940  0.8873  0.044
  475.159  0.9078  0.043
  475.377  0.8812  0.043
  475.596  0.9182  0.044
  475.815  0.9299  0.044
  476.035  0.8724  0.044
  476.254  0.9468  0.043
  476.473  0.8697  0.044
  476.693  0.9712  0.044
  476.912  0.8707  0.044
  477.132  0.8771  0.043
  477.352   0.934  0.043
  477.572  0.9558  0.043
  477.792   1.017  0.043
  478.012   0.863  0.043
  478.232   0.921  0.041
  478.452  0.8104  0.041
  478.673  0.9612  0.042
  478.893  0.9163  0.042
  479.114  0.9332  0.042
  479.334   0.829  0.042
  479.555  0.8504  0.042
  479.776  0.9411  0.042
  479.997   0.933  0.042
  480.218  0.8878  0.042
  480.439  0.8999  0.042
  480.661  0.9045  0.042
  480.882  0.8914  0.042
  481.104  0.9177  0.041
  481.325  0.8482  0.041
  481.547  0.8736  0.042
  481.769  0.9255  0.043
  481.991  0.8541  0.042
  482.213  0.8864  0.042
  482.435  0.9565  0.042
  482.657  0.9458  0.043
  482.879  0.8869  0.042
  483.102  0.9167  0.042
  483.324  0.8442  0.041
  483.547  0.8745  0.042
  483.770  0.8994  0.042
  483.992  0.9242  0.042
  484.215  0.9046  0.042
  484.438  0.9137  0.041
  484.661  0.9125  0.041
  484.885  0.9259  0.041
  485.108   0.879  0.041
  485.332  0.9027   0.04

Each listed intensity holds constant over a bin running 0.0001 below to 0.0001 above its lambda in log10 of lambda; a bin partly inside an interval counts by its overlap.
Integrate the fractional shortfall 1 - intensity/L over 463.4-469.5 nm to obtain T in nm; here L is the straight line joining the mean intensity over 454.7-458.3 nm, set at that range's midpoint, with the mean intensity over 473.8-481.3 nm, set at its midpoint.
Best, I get 0.26 nm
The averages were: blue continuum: 1.01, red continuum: 0.908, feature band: 0.922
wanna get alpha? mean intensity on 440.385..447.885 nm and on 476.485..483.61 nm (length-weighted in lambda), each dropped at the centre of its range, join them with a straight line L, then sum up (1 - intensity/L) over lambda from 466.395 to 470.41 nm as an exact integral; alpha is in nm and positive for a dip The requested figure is 0.40 nm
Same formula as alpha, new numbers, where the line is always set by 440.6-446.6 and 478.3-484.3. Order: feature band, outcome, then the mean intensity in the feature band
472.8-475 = 0.13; 0.919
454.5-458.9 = 0.60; 1.01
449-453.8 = 0.65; 1.06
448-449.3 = 0.13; 1.13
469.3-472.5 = 0.23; 0.938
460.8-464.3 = 0.56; 0.928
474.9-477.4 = 0.13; 0.905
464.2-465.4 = 0.17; 0.922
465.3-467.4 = 0.21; 0.955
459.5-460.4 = 0.17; 0.925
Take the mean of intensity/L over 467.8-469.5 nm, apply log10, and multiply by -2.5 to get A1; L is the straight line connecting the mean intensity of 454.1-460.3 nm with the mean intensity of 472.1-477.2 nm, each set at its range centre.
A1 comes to 0.04 mag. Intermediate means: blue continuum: 0.99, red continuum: 0.916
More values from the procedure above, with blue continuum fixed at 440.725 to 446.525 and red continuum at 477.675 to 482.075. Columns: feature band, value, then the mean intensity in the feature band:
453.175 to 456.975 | 0.144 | 1.03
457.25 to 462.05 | 0.179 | 0.957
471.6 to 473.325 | 0.053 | 0.936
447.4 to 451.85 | 0.140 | 1.09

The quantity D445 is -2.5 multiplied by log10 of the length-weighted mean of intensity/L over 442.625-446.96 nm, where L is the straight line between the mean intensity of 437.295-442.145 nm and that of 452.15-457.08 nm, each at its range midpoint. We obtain 0.08 mag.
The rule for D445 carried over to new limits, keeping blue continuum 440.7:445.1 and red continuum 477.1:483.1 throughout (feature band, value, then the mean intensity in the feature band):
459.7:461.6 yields 0.21 mag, 0.943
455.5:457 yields 0.18 mag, 1.02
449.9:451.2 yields 0.16 mag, 1.09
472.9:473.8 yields 0.08 mag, 0.915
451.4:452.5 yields 0.22 mag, 1.02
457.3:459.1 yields 0.18 mag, 0.994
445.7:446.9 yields 0.15 mag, 1.15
